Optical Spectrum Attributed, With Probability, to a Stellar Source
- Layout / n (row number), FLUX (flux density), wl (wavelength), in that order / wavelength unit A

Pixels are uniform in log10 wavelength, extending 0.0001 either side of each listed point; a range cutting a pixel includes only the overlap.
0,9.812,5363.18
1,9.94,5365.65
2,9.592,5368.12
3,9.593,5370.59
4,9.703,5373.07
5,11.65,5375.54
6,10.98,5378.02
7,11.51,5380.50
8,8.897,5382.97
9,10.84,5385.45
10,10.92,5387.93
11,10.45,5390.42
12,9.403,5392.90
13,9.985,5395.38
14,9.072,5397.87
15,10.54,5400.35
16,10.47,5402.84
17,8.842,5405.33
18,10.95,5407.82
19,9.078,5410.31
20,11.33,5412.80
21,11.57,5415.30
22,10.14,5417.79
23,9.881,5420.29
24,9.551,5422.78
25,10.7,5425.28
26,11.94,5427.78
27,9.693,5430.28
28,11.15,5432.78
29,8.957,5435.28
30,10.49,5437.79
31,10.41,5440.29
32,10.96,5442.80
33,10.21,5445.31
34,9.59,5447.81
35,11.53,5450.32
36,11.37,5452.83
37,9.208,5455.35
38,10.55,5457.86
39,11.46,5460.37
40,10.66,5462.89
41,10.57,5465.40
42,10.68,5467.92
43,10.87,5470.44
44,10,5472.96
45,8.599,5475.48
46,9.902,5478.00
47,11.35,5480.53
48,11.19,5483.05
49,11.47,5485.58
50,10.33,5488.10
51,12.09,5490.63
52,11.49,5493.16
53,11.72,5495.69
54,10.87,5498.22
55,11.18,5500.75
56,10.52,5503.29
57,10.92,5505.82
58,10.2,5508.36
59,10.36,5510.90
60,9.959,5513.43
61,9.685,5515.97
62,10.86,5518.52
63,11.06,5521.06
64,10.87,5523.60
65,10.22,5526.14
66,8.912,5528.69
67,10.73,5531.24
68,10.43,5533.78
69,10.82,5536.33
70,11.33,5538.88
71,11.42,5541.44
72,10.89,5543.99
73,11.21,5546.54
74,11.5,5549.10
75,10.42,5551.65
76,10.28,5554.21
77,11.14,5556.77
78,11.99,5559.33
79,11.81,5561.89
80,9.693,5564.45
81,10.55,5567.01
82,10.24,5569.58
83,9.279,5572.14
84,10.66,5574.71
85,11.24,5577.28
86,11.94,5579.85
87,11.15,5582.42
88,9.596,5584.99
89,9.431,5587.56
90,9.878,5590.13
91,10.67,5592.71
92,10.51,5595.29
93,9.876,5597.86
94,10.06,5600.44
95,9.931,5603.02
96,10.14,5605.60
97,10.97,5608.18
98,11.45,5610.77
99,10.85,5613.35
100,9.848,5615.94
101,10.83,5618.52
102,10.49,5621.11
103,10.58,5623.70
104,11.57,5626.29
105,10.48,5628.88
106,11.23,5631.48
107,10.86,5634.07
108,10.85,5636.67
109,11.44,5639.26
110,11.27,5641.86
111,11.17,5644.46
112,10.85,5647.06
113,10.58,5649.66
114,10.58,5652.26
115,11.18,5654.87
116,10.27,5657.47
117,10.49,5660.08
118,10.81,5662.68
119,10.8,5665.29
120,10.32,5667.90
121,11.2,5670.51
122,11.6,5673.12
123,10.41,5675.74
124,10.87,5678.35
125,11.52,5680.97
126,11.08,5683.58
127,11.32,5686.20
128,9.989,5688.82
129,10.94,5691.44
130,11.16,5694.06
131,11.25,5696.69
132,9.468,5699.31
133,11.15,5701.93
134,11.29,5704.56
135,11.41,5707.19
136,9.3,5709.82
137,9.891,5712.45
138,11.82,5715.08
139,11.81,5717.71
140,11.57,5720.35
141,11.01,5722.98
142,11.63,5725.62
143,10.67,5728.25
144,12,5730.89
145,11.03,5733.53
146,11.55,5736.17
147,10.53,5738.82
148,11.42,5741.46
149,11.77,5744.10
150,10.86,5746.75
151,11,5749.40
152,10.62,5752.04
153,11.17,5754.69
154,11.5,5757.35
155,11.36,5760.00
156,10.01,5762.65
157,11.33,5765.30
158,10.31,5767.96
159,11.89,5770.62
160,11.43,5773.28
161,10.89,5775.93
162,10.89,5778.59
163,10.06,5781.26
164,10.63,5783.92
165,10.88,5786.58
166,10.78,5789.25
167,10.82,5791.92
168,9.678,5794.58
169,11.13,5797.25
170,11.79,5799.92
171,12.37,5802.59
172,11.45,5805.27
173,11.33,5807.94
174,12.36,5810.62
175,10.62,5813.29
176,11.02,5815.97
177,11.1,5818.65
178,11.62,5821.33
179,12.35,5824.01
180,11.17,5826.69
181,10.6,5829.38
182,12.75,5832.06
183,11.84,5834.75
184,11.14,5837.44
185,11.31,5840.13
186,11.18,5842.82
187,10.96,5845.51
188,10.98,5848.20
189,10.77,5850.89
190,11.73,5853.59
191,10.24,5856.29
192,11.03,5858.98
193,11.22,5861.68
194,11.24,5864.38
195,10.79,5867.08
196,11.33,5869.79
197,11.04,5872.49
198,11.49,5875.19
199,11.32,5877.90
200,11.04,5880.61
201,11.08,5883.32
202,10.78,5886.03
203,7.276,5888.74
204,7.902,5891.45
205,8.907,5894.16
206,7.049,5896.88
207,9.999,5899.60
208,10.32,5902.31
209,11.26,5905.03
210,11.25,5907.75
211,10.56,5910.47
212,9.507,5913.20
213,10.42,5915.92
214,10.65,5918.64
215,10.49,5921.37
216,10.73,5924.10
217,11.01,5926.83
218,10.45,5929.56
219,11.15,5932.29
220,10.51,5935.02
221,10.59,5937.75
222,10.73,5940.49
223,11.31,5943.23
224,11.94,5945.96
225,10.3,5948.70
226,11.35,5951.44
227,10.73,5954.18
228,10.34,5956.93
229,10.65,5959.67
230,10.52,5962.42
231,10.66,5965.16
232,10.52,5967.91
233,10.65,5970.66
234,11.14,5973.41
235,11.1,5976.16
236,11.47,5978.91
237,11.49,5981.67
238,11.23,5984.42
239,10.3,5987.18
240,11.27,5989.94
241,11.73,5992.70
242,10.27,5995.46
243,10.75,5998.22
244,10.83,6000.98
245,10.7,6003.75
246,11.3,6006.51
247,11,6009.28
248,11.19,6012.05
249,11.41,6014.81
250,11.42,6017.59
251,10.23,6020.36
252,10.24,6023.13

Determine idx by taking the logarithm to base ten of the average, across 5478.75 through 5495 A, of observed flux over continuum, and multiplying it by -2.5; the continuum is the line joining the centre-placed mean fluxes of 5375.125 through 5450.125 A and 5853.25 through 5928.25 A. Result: -0.09 mag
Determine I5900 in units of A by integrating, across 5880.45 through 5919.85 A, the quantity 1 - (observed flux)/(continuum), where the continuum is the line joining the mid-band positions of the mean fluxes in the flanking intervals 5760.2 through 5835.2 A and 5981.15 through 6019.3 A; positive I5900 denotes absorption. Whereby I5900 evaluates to 4.6 A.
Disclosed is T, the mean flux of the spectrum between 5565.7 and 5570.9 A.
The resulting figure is 10.4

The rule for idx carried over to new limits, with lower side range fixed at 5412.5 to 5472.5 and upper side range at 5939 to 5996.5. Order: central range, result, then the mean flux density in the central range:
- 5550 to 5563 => -0.05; 11.1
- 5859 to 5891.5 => 0.02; 10.7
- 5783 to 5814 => -0.04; 11.2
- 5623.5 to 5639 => -0.03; 11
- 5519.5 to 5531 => 0.03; 10.3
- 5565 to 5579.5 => 0.02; 10.5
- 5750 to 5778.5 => -0.03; 11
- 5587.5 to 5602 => 0.06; 10.1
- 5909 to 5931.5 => 0.04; 10.5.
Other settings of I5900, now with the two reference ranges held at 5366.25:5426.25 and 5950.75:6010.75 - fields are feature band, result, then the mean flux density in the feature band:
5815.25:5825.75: -0.80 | 11.5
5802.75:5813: -0.93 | 11.7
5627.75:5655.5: -1.16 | 10.9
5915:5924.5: 0.24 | 10.6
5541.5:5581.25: -1.73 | 10.9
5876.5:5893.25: 1.42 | 9.88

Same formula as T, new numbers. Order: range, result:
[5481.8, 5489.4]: 11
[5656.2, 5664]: 10.5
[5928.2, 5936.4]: 10.7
